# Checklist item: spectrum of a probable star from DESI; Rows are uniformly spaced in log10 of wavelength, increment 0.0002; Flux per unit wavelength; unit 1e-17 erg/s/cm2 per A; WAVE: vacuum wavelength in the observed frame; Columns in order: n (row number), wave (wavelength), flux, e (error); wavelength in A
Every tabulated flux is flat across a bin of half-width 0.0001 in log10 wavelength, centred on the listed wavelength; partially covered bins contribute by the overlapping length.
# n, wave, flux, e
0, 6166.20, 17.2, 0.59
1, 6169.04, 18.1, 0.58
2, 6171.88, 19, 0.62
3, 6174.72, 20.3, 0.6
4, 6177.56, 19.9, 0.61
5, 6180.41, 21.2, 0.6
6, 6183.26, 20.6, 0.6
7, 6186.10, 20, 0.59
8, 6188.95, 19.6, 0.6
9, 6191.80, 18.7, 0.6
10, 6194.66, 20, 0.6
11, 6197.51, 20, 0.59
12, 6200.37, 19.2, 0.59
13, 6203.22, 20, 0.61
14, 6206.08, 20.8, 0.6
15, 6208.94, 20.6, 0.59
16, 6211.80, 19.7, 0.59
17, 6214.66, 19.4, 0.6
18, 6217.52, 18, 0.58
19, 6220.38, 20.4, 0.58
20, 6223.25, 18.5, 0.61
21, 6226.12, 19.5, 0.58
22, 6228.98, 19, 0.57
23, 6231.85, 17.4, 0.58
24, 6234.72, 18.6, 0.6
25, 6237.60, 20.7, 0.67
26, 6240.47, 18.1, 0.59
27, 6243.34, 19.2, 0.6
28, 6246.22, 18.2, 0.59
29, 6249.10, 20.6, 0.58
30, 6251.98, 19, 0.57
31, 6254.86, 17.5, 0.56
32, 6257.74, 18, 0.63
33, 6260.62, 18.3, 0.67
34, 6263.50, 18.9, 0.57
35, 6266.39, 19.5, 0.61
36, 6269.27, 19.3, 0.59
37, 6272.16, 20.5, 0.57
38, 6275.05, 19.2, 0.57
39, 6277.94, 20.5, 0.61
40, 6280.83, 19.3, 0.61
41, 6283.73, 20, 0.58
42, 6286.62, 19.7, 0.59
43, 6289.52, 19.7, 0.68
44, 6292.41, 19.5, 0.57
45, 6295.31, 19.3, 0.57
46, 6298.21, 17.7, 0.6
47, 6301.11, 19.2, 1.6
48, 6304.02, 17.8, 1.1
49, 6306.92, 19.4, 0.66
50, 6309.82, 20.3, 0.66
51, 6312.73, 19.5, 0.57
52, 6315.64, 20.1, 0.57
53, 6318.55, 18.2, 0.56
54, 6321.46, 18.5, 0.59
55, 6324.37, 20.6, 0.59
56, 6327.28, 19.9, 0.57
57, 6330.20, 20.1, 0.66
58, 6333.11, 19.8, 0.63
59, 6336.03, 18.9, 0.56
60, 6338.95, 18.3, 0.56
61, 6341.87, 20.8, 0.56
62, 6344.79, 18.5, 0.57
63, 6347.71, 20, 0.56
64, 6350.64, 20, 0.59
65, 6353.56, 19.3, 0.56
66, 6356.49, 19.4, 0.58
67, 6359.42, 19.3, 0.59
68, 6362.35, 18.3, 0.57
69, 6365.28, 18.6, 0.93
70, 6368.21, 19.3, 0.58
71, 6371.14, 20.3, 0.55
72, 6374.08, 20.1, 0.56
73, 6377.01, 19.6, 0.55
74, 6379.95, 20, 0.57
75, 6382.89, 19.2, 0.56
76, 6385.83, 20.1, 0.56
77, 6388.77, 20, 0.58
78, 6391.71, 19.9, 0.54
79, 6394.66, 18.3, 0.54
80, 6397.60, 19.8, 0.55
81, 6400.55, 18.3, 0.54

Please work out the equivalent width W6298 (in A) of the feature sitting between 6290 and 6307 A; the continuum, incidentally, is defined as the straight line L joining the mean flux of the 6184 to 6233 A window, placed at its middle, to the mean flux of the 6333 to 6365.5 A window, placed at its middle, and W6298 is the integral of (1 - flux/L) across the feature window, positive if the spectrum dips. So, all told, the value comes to 0.5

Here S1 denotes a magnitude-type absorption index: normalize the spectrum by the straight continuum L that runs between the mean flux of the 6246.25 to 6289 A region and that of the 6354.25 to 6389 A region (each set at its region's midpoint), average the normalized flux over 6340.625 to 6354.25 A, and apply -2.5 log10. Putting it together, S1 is -0.02 mag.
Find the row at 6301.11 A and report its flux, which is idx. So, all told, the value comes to 19.2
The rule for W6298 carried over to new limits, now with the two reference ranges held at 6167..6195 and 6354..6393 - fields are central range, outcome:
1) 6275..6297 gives -0.1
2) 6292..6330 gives 0.6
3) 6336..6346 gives 0.2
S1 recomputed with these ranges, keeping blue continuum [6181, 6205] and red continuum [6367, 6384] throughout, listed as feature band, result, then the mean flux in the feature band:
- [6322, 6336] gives -0.01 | 19.9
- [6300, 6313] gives 0.03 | 19.2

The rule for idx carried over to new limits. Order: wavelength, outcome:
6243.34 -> 19.2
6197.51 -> 20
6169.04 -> 18.1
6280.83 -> 19.3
